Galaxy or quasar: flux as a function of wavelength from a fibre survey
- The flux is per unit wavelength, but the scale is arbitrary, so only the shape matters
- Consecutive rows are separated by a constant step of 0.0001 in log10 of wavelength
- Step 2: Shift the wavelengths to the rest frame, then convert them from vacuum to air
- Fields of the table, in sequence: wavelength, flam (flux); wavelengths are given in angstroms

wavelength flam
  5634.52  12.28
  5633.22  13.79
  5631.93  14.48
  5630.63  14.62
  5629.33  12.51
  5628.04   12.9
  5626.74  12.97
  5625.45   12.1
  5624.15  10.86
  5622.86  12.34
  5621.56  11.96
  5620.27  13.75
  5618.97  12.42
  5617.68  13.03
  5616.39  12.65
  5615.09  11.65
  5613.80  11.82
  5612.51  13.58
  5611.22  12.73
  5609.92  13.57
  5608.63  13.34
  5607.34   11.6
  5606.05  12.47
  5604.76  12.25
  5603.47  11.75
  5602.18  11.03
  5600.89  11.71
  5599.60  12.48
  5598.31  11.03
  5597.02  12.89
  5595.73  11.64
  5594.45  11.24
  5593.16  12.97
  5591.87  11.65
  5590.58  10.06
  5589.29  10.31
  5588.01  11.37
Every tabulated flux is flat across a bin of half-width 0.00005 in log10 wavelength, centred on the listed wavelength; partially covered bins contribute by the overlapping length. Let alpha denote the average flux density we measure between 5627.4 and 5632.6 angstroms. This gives 13.6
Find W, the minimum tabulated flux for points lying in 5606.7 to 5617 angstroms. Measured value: 11.6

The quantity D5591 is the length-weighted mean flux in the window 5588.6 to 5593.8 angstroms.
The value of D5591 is 11.2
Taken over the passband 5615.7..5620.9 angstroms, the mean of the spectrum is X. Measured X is 12.9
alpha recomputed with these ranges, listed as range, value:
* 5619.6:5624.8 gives 12.2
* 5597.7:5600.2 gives 11.7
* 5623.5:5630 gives 12.3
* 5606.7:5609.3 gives 12.5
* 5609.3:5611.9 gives 13.1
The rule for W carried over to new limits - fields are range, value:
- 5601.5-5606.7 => 11.03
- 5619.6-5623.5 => 11.96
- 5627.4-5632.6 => 12.51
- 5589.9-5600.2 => 10.06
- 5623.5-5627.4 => 10.86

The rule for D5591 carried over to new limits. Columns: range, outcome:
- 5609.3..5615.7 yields 12.7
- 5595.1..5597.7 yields 12.2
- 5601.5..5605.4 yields 11.7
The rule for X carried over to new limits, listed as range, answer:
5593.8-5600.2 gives 11.9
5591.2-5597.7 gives 12.1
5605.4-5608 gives 12.1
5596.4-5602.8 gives 11.8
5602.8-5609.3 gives 12.3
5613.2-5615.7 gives 11.7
